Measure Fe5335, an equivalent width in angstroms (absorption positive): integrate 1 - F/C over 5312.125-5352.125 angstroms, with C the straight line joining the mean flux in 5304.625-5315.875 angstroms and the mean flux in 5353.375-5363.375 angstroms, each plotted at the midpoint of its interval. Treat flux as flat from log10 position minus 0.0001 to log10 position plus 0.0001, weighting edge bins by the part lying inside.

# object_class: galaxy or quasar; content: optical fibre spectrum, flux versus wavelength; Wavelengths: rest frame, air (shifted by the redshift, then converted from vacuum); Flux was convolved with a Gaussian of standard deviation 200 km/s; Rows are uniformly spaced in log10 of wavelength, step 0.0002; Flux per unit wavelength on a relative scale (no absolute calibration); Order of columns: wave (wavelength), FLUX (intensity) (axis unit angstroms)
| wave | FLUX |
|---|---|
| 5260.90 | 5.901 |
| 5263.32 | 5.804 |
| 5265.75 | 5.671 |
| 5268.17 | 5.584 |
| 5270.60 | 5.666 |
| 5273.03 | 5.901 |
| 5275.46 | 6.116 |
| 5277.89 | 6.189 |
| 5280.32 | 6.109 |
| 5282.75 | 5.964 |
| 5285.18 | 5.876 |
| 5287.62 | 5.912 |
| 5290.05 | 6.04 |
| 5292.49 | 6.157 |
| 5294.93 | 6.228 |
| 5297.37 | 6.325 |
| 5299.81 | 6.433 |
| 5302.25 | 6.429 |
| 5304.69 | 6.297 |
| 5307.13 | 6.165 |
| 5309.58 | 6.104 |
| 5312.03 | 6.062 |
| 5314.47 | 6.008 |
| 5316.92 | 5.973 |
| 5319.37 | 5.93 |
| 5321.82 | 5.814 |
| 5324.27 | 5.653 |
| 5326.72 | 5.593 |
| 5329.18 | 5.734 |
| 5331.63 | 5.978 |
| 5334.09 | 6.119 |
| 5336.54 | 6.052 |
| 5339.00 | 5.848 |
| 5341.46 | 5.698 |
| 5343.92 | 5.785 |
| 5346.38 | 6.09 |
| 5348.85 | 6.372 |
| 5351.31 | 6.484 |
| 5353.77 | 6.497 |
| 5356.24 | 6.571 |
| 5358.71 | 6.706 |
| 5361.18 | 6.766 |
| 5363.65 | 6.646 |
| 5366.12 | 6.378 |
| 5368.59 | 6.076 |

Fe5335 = 2.6 angstroms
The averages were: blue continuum 6.11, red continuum 6.64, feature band 5.94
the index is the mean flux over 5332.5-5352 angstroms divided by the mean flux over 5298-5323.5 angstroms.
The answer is 1.0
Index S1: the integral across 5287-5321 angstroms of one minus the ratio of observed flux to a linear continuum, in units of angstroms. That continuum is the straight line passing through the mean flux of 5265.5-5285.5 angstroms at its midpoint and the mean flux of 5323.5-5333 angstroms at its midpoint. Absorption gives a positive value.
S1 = -1.9 angstroms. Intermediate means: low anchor 5.91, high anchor 5.75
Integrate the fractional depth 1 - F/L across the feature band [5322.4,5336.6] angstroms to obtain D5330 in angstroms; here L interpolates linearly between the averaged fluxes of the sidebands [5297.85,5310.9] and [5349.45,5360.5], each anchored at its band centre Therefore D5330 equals 1.3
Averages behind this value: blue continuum 6.28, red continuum 6.56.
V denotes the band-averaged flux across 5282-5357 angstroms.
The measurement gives 6.07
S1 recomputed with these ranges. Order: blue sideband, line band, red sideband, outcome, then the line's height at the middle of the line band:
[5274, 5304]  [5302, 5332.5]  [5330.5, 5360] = 1.0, 6.17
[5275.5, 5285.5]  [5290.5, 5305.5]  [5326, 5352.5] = -0.6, 6.04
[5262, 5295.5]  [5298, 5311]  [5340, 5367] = -0.4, 6.08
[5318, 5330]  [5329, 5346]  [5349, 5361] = 0.5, 6.1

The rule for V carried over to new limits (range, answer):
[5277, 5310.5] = 6.16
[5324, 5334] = 5.79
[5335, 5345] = 5.86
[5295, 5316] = 6.22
